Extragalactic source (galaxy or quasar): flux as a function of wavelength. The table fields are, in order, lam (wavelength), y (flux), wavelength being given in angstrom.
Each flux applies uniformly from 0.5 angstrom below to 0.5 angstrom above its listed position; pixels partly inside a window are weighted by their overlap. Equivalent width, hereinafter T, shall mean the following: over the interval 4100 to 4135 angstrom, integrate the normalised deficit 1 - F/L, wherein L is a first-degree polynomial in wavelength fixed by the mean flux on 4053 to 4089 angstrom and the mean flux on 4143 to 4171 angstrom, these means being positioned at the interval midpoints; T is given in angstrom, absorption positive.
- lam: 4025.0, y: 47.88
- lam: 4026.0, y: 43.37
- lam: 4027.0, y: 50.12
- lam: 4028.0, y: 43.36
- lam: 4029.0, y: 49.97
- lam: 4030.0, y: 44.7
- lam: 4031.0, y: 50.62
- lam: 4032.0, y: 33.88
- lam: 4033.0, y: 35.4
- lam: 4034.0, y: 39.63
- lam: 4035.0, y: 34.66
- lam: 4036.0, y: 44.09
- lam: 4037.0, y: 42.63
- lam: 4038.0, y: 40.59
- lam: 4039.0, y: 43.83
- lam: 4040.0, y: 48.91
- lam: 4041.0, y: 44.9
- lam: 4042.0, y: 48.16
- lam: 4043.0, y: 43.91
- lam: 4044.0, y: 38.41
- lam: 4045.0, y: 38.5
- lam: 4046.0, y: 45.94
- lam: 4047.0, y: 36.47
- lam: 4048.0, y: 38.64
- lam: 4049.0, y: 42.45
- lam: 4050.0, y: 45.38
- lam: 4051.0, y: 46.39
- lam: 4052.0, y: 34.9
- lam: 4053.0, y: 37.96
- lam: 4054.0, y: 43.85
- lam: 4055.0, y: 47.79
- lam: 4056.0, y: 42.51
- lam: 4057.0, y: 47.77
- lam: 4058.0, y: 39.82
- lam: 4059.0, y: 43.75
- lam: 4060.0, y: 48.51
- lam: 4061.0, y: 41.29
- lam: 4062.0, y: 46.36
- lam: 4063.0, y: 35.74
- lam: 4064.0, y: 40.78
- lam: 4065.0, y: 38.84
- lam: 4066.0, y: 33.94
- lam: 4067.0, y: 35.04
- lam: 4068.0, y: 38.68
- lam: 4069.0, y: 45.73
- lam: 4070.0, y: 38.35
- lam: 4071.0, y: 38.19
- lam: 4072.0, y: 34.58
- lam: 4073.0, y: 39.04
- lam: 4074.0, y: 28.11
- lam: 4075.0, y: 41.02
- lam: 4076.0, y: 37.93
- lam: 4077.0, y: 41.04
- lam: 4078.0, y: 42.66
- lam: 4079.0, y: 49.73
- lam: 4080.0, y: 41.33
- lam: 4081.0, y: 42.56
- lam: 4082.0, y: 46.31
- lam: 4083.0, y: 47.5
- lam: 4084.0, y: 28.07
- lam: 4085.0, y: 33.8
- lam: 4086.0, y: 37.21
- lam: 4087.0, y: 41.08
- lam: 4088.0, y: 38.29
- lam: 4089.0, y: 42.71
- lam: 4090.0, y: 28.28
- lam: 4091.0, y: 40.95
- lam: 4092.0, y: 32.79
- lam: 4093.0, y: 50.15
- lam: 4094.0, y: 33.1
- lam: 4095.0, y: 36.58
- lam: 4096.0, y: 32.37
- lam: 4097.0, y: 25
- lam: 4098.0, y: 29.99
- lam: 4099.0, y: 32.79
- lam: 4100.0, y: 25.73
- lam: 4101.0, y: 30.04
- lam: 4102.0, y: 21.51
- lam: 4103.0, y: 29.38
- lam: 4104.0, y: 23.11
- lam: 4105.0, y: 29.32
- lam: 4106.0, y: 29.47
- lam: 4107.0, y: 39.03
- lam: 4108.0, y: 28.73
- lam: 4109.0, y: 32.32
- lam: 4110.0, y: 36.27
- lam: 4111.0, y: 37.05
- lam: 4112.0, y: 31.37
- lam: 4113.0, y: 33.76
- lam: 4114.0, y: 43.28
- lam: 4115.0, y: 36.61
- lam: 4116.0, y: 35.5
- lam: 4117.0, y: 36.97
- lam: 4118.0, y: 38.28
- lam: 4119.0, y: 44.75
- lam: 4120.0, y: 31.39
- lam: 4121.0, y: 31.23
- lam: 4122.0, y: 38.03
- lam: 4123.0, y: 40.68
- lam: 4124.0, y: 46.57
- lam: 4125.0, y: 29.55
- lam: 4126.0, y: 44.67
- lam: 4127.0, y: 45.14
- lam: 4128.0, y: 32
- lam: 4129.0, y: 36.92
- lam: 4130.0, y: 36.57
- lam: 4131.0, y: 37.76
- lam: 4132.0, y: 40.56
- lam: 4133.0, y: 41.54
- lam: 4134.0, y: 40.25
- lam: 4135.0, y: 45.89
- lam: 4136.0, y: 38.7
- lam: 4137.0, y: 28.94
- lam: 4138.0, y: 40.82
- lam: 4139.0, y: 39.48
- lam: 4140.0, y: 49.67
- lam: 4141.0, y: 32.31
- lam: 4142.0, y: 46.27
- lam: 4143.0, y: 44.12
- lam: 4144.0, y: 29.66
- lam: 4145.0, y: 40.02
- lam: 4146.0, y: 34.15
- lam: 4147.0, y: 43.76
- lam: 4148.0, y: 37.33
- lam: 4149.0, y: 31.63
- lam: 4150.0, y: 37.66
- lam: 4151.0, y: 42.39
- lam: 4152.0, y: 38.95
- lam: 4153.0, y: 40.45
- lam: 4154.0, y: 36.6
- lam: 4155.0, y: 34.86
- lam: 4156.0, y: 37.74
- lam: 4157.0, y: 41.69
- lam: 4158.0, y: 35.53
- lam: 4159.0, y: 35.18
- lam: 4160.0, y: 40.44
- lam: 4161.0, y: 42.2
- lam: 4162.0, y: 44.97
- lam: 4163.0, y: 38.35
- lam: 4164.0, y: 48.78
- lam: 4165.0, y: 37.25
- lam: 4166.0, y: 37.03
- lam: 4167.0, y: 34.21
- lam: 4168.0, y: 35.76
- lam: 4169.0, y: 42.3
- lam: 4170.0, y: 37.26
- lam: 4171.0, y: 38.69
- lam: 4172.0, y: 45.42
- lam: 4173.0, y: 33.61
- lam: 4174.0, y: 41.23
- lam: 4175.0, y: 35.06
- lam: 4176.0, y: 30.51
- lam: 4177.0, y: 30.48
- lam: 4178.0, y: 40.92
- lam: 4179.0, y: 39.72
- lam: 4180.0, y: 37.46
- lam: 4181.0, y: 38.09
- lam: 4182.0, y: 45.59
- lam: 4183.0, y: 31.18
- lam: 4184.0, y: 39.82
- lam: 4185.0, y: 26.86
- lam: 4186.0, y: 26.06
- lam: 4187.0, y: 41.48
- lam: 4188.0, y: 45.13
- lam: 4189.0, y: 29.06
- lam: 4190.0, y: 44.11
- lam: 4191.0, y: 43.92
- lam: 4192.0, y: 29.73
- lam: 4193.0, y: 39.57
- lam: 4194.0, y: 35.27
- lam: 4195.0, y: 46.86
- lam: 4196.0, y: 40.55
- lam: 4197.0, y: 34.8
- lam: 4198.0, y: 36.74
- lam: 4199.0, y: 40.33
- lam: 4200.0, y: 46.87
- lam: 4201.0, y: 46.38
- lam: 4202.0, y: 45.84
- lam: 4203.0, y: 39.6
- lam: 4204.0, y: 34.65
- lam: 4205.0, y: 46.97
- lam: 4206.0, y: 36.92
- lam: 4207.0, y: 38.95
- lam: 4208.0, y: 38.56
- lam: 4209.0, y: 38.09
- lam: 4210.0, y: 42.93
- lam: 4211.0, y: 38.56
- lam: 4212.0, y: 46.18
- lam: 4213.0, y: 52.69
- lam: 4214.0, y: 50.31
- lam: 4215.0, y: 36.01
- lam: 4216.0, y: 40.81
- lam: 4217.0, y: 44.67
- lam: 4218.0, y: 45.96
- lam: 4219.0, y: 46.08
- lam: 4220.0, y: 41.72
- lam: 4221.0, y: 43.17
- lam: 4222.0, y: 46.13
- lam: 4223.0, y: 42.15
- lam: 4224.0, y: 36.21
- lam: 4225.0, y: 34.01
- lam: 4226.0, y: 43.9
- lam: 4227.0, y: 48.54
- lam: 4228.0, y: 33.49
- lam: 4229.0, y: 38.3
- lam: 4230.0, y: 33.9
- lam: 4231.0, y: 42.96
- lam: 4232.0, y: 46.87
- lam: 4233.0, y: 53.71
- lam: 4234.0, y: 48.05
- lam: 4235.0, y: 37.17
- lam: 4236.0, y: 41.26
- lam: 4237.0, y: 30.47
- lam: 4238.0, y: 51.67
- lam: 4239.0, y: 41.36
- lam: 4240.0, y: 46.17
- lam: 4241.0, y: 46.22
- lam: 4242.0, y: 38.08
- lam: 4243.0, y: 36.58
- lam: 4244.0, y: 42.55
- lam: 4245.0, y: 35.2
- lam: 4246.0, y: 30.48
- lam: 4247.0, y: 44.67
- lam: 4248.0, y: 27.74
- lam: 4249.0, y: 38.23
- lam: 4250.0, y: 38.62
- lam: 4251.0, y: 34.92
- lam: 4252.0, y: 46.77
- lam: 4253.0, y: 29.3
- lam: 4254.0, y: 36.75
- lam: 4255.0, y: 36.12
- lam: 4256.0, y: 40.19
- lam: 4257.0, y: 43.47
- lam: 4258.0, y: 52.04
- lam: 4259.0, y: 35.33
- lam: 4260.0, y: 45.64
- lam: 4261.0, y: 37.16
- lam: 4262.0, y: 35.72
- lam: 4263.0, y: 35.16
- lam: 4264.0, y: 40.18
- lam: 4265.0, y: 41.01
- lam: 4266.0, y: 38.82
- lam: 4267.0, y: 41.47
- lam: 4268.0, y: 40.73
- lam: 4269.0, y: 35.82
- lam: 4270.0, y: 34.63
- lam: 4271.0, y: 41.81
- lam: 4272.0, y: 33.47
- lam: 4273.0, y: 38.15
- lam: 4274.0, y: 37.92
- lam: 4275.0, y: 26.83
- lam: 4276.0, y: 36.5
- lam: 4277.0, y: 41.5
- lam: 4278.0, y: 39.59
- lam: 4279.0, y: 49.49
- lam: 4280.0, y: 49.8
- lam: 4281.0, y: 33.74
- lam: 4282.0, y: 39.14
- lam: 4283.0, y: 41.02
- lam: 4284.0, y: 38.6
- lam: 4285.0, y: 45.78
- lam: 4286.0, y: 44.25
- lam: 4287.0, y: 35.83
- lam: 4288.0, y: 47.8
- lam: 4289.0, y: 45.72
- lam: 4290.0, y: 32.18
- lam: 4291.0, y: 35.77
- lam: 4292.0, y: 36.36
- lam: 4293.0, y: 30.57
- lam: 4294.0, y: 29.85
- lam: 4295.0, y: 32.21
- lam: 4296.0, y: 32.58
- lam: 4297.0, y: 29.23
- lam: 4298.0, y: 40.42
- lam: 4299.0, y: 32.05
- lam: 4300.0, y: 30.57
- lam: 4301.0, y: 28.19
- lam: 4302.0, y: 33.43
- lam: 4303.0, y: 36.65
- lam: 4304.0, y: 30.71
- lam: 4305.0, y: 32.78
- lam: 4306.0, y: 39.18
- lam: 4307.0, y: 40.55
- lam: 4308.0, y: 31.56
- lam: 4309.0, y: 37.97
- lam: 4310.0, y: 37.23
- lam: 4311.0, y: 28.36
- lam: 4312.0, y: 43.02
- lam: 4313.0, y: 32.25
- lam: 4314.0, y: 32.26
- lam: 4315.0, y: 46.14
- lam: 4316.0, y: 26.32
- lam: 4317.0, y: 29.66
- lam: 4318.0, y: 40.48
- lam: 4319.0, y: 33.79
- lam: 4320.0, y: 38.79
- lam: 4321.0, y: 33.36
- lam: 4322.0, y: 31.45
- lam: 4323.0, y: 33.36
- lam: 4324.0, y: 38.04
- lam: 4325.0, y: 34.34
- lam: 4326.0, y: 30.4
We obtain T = 3.4 angstrom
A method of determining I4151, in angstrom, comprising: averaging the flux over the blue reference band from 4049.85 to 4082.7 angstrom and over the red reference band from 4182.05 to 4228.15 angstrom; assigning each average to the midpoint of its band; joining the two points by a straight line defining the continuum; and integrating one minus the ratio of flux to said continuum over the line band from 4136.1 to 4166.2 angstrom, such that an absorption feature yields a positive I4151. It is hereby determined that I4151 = 1.3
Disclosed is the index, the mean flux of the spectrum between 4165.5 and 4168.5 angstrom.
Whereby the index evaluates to 35.7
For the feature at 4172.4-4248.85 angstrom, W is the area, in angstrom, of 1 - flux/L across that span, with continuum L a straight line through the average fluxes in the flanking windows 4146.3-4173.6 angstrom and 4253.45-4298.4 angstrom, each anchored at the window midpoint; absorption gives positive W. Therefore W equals -2.60 angstrom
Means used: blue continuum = 38.9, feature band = 40.1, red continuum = 38.6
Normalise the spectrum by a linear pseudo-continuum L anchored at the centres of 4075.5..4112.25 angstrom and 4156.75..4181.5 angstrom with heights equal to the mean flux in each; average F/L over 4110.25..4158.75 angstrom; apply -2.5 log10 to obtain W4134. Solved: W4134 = -0.04 mag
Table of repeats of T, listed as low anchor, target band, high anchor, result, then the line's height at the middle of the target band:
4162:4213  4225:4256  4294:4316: -2.5 angstrom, 36.9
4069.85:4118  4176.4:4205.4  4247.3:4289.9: -0.8 angstrom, 37.7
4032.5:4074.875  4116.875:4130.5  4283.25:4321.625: 0.5 angstrom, 39.5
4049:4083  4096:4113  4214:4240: 4.6 angstrom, 41.4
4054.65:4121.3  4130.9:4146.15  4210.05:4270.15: -0.5 angstrom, 38.3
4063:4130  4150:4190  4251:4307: -1.1 angstrom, 36.9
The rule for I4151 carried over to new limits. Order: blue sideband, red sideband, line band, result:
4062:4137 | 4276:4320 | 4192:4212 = -1.97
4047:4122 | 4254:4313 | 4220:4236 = -1.85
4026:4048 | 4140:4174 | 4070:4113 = 5.87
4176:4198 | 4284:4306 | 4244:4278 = -1.84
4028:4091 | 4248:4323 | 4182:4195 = 0.65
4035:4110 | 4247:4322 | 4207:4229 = -2.72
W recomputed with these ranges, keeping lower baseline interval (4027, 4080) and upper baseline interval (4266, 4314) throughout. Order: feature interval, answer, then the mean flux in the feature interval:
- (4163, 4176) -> 0.2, 38.5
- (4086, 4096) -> 0.7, 37.9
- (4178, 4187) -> 0.6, 36.2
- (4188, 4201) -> -0.3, 39.5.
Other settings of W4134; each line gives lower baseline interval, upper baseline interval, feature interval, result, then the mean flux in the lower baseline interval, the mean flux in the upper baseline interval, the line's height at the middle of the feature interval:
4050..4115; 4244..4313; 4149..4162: -0.03 mag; 37.4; 37.4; 37.4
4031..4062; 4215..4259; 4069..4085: 0.06 mag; 42.2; 40.7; 42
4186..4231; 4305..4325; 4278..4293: -0.11 mag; 40.9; 35.4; 36.9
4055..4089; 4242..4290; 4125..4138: 0.03 mag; 40.3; 39.1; 39.9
